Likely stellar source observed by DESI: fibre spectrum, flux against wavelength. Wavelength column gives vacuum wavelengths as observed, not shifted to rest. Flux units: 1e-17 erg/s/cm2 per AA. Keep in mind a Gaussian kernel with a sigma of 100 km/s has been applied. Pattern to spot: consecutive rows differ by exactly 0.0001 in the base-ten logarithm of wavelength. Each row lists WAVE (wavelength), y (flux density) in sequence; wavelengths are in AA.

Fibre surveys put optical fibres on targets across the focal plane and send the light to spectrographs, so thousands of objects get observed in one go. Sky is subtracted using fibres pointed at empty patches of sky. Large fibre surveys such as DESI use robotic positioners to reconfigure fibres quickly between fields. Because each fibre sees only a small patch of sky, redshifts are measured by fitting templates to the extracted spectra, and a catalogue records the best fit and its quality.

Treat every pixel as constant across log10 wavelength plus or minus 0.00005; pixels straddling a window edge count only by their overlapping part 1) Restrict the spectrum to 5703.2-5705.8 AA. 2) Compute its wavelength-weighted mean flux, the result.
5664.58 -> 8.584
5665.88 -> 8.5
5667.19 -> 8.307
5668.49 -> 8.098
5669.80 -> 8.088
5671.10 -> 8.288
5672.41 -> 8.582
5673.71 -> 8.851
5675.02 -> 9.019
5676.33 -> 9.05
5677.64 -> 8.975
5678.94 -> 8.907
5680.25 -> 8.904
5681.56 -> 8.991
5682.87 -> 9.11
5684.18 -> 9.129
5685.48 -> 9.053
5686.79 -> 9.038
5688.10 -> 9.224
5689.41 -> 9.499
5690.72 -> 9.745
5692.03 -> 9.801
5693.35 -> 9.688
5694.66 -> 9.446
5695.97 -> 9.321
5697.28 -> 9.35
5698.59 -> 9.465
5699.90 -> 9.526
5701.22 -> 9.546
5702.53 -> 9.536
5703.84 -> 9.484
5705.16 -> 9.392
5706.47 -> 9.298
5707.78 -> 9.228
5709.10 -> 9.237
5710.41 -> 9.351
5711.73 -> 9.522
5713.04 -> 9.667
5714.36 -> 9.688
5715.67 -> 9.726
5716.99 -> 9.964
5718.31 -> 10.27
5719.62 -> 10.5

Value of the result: 9.41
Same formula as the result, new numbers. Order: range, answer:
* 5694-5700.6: 9.42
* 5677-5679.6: 8.96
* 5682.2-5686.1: 9.11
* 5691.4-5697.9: 9.51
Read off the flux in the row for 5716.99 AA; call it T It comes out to 9.964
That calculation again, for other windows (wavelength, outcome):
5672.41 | 8.582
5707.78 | 9.228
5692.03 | 9.801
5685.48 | 9.053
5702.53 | 9.536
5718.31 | 10.27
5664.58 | 8.584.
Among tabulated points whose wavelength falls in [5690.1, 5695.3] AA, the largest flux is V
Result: 9.801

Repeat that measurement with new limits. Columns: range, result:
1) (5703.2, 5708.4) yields 9.484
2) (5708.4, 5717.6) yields 9.964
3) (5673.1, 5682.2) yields 9.05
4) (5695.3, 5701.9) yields 9.546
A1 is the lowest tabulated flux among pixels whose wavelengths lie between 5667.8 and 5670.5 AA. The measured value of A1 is 8.088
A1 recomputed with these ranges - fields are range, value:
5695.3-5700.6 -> 9.321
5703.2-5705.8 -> 9.392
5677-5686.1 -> 8.904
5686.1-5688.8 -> 9.038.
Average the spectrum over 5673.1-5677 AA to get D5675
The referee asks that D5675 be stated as 8.95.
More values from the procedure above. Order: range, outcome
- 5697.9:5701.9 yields 9.51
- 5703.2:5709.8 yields 9.33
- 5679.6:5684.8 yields 9.02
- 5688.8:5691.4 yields 9.63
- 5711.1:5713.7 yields 9.61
